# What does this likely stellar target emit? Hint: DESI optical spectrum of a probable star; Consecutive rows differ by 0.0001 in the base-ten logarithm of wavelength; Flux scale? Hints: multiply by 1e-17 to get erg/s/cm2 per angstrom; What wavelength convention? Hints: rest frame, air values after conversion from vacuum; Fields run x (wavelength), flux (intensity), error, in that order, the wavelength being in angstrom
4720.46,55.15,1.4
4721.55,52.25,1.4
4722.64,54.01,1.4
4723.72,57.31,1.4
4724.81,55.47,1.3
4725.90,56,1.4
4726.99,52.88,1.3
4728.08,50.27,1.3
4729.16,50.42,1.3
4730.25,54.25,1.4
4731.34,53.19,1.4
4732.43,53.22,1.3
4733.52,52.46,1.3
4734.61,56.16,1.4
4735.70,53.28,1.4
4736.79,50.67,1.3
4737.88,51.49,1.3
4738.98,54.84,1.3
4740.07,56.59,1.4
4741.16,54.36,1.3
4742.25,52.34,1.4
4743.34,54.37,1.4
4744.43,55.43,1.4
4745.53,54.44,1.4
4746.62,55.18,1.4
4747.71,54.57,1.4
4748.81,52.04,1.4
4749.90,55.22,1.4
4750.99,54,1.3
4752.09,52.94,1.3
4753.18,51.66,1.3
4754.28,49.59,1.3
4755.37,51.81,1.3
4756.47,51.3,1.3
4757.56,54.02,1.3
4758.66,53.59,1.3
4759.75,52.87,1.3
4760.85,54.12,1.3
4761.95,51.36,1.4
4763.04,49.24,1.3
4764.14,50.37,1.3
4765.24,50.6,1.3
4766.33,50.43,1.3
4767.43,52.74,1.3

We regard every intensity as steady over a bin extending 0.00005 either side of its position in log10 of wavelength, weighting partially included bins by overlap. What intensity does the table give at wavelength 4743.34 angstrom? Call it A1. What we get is 54.37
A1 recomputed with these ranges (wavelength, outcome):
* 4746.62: 55.18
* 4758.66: 53.59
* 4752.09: 52.94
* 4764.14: 50.37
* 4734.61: 56.16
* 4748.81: 52.04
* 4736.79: 50.67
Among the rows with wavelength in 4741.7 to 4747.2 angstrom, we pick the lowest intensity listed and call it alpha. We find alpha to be 52.34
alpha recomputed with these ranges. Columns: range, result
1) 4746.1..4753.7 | 51.66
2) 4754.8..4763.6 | 49.24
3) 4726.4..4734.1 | 50.27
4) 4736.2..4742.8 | 50.67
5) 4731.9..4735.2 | 52.46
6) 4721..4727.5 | 52.25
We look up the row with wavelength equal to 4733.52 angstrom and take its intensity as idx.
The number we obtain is 52.46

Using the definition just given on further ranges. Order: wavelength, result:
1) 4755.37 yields 51.81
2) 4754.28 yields 49.59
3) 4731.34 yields 53.19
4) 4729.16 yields 50.42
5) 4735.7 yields 53.28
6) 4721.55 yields 52.25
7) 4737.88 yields 51.49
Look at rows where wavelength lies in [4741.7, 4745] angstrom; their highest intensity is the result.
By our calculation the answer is 55.43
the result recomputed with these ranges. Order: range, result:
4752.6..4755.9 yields 51.81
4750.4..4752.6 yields 54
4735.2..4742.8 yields 56.59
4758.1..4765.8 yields 54.12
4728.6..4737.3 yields 56.16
